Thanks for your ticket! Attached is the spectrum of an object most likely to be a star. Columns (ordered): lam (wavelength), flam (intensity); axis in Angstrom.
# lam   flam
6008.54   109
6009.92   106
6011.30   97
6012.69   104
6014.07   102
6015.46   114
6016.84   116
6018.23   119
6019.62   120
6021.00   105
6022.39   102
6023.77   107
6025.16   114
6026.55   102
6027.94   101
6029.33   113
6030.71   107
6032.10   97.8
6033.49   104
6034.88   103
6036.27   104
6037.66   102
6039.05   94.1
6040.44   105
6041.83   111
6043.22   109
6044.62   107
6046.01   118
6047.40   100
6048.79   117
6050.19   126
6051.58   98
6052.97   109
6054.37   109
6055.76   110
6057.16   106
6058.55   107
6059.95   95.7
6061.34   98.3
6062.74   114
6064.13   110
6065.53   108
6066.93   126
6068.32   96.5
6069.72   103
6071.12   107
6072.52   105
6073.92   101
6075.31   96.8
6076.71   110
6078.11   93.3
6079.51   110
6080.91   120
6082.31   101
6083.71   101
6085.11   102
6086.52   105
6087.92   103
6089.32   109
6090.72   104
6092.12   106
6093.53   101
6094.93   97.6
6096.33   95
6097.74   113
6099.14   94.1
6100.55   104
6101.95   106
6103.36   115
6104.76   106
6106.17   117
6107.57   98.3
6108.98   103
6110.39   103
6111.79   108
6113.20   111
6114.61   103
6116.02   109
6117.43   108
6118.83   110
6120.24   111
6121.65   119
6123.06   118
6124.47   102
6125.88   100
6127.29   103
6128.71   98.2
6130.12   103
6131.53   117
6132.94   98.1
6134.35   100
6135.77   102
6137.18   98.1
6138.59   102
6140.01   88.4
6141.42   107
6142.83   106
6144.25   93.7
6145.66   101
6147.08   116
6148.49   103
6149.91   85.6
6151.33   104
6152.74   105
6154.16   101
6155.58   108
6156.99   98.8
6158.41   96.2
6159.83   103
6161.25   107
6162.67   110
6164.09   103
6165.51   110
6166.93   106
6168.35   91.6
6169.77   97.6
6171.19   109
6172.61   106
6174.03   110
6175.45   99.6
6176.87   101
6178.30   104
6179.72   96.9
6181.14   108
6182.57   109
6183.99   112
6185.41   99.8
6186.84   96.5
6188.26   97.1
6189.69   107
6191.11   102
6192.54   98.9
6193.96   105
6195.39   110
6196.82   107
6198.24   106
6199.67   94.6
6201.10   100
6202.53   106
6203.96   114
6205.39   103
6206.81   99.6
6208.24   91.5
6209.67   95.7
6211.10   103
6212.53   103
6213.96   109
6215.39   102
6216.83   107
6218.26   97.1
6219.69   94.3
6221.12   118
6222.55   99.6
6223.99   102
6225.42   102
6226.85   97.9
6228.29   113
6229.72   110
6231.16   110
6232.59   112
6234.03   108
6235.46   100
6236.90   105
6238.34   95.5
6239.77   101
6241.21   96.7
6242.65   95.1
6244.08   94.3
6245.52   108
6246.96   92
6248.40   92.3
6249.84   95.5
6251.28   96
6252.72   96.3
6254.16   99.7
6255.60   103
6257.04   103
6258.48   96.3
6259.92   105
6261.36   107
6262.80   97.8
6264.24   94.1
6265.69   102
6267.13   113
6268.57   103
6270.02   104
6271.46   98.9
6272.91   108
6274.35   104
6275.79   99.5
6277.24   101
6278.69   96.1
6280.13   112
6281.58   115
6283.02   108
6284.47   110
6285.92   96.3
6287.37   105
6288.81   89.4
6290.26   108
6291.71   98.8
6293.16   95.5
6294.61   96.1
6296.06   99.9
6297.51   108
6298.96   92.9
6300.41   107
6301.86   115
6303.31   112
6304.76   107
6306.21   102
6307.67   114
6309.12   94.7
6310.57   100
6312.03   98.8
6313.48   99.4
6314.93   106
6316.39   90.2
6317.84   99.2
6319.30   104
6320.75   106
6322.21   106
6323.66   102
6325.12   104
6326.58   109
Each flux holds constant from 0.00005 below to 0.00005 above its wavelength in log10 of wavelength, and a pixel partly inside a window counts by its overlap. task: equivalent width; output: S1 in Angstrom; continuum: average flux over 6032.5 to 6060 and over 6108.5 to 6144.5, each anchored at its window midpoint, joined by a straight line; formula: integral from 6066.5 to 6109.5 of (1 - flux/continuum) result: 0.4 Angstrom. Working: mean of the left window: 107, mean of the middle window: 105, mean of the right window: 105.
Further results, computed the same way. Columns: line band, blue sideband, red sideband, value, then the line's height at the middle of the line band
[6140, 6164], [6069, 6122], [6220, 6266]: 0.3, 104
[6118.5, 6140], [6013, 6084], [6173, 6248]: 0.0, 105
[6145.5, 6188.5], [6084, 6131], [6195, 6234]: 0.6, 105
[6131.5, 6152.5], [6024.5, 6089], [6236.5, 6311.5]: 0.7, 104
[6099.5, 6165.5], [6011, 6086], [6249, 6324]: 0.4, 105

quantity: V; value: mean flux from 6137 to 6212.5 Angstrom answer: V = 103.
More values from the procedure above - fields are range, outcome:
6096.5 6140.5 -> 105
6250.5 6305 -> 103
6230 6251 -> 100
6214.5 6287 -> 102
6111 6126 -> 109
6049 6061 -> 108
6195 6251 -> 102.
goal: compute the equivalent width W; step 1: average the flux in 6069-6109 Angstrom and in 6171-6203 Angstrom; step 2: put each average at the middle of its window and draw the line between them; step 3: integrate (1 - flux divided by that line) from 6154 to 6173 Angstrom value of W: 0.1 Angstrom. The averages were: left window 104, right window 104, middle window 103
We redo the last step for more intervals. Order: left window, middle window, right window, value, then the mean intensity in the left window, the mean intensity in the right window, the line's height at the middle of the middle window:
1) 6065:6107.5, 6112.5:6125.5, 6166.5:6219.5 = -0.68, 105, 103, 104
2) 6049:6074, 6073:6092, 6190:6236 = 0.47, 108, 104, 107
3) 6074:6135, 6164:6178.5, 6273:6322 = 0.15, 105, 103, 105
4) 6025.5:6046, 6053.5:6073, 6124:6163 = -0.51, 105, 102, 104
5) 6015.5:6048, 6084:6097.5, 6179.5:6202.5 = 0.37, 107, 103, 106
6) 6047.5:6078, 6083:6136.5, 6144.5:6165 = -0.28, 107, 103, 105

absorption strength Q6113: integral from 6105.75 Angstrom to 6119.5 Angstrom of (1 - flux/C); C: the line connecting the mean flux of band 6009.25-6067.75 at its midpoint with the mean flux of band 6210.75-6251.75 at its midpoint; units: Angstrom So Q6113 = -0.18 Angstrom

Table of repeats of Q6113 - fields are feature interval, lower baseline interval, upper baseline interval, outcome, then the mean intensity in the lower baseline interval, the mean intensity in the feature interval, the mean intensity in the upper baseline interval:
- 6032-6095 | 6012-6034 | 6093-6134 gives 0.7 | 108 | 106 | 106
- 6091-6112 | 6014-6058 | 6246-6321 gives 0.4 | 108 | 104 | 102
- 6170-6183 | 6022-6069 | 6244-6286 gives -0.1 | 107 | 104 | 102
